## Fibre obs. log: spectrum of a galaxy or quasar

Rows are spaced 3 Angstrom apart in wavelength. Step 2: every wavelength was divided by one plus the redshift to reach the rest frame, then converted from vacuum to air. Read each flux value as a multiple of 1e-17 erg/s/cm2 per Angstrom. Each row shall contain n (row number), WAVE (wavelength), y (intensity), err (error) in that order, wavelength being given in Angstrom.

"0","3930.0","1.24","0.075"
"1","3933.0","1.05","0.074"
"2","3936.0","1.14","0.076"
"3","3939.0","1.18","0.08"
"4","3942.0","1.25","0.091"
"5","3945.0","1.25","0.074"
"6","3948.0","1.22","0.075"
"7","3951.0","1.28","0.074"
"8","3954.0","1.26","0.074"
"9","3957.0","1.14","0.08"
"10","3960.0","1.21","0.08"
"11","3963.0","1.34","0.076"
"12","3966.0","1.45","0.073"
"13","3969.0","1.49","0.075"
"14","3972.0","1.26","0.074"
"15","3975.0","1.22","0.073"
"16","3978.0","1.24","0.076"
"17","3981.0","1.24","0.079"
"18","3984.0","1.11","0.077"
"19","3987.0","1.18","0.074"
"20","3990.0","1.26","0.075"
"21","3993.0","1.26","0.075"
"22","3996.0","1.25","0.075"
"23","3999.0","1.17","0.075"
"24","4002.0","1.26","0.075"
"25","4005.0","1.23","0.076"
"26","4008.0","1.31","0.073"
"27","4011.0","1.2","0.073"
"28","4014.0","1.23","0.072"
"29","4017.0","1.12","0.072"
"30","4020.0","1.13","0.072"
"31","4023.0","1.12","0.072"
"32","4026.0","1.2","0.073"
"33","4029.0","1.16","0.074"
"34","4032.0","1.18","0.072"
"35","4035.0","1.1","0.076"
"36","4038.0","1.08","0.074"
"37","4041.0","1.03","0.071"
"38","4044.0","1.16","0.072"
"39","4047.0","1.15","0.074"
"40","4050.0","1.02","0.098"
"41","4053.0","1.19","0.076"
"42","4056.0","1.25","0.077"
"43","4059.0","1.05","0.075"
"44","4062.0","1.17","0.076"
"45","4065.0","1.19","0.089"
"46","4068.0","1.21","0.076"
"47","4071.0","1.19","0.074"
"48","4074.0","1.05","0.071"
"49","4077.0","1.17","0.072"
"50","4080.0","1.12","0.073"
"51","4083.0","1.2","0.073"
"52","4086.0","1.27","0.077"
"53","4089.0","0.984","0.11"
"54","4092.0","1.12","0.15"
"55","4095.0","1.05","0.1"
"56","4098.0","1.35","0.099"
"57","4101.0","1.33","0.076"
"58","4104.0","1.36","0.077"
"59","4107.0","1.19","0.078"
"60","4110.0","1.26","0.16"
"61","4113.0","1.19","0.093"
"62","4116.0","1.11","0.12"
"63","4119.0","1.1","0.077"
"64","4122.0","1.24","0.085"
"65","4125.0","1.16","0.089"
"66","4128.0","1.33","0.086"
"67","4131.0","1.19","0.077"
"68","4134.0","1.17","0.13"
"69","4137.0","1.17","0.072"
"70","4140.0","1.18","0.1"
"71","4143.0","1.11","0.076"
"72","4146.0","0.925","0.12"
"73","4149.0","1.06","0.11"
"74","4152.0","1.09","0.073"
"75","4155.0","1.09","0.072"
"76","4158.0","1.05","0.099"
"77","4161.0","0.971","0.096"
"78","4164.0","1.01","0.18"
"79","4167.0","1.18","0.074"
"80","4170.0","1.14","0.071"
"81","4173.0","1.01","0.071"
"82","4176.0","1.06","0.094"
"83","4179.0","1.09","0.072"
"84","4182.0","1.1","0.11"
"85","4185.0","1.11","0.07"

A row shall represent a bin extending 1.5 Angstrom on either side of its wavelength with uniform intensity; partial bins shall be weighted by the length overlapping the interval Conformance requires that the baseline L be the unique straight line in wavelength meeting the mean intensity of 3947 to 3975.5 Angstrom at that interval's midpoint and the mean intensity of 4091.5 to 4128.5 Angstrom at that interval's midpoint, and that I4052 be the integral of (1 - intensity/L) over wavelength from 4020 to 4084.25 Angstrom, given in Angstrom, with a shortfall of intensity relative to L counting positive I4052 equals 5.3 Angstrom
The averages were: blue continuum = 1.29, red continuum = 1.21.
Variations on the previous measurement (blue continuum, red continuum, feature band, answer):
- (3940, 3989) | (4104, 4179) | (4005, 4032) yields 0.72 Angstrom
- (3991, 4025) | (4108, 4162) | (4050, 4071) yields 0.20 Angstrom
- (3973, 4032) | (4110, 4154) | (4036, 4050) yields 1.07 Angstrom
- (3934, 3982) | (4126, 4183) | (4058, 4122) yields -1.34 Angstrom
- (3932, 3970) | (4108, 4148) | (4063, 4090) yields 0.71 Angstrom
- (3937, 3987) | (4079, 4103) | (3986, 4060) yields 2.97 Angstrom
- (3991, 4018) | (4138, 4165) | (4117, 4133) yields -1.65 Angstrom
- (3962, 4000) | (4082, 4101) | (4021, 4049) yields 2.13 Angstrom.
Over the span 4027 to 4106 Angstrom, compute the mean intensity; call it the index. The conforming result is 1.16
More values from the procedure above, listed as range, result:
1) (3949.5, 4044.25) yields 1.22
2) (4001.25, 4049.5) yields 1.16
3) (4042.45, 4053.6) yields 1.12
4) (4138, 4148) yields 1.08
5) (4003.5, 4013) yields 1.25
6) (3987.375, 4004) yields 1.24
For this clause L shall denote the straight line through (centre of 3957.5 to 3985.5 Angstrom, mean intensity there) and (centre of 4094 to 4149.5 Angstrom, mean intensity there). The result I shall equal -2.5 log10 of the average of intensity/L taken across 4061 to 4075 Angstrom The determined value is 0.05 mag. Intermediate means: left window 1.28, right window 1.19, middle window 1.17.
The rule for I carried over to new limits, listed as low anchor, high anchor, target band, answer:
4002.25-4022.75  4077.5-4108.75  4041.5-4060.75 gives 0.06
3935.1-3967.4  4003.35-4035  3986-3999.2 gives -0.02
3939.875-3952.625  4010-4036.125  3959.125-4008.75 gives -0.05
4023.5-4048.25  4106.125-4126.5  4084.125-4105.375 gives -0.04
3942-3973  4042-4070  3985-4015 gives 0.00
